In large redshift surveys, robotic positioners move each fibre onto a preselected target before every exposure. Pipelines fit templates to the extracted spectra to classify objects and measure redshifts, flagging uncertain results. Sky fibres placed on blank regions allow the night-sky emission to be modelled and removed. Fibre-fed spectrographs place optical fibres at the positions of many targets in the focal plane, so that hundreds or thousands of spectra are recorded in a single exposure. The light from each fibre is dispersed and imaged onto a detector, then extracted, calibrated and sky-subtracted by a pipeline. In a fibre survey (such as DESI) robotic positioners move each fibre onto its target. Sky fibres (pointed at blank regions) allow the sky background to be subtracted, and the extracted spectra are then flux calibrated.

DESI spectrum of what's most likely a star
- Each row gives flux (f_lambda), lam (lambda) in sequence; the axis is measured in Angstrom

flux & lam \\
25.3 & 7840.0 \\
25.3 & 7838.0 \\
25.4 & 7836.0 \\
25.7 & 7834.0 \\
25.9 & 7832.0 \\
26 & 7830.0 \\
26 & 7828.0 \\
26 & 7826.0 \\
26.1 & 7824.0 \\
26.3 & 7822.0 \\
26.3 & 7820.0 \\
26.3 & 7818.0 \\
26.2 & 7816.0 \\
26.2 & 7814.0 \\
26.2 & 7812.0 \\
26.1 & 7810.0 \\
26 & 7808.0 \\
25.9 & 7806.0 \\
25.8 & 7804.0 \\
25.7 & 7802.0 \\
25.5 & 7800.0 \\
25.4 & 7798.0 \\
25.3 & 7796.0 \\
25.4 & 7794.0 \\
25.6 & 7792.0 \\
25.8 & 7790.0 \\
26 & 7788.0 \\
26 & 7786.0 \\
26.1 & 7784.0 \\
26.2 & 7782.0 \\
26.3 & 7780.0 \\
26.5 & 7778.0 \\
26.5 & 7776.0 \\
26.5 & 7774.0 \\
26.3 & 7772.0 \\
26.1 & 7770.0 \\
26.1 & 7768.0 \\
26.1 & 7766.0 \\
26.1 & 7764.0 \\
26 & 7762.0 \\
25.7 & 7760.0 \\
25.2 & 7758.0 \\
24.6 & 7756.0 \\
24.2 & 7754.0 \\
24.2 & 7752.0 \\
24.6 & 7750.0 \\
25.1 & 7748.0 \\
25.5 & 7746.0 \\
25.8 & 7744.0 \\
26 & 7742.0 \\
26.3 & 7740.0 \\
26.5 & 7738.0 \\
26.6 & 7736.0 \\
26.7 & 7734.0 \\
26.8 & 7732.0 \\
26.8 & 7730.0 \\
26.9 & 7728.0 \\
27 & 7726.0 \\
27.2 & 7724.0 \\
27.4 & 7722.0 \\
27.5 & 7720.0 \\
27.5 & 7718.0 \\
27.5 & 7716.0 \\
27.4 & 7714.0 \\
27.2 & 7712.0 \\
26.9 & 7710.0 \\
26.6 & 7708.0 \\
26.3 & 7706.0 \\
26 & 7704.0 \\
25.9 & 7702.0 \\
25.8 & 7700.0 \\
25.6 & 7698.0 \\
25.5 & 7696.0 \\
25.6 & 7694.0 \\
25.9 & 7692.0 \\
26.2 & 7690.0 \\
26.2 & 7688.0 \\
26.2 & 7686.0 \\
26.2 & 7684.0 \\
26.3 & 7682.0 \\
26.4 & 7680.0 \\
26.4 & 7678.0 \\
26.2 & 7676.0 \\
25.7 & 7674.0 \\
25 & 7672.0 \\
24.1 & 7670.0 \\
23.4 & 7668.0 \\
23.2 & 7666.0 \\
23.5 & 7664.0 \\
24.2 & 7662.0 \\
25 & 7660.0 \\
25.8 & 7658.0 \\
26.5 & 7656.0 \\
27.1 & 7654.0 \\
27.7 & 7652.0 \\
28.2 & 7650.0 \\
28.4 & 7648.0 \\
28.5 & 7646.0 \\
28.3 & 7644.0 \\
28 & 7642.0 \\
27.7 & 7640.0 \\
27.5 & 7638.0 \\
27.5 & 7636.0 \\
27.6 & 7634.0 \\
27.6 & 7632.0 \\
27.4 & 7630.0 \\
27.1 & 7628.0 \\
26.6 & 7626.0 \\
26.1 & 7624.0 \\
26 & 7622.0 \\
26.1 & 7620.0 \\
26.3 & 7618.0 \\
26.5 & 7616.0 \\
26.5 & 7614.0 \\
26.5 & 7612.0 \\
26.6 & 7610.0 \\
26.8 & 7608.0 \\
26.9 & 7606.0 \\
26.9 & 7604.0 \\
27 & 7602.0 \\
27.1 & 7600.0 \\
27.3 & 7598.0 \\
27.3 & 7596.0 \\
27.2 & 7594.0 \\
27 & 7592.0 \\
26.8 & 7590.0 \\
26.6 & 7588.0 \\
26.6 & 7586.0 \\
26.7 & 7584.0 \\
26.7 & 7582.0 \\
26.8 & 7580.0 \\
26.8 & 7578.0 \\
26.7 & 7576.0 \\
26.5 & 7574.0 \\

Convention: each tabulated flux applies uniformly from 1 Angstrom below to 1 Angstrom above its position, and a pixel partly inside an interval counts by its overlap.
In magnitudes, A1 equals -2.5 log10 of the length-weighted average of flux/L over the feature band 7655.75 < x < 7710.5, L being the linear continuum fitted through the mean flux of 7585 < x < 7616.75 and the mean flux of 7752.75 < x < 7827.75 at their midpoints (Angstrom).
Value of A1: 0.036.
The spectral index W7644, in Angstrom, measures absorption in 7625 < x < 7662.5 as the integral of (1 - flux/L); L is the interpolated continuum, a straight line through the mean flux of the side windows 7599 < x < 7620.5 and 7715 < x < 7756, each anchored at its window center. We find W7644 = -1.0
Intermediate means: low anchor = 26.7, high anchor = 26.3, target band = 27.2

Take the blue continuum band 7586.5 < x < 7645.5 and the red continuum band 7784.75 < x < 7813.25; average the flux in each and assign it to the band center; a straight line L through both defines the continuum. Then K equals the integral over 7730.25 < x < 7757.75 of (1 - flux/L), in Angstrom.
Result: 0.5 Angstrom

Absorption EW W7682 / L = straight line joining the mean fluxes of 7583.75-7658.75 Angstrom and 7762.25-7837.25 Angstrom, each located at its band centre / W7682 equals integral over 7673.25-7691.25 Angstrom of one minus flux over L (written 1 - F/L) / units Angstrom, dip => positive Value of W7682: 0.3 Angstrom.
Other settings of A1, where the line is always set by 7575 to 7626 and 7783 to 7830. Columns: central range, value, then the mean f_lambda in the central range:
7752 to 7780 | 0.012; 25.8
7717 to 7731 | -0.039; 27.2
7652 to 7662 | 0.018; 26.1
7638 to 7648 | -0.061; 28.1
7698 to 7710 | 0.007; 26.1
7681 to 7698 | 0.016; 26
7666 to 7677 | 0.073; 24.7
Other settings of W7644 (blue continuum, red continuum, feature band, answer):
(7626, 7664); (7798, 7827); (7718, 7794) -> 0.9 Angstrom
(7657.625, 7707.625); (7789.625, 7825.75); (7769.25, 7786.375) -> -0.3 Angstrom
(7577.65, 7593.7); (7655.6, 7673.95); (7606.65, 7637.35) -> -1.2 Angstrom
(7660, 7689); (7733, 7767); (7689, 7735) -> -2.2 Angstrom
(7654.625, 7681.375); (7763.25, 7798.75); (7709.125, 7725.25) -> -1.2 Angstrom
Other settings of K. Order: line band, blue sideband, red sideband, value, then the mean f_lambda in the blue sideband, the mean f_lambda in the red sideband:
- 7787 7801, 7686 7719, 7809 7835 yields 0.3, 26.4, 26.1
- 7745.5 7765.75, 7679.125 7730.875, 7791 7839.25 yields 0.8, 26.5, 25.9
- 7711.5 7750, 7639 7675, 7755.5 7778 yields -0.9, 26.1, 26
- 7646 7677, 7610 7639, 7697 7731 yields 1.3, 26.8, 26.8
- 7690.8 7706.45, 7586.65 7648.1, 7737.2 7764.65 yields 0.1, 27.1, 25.4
